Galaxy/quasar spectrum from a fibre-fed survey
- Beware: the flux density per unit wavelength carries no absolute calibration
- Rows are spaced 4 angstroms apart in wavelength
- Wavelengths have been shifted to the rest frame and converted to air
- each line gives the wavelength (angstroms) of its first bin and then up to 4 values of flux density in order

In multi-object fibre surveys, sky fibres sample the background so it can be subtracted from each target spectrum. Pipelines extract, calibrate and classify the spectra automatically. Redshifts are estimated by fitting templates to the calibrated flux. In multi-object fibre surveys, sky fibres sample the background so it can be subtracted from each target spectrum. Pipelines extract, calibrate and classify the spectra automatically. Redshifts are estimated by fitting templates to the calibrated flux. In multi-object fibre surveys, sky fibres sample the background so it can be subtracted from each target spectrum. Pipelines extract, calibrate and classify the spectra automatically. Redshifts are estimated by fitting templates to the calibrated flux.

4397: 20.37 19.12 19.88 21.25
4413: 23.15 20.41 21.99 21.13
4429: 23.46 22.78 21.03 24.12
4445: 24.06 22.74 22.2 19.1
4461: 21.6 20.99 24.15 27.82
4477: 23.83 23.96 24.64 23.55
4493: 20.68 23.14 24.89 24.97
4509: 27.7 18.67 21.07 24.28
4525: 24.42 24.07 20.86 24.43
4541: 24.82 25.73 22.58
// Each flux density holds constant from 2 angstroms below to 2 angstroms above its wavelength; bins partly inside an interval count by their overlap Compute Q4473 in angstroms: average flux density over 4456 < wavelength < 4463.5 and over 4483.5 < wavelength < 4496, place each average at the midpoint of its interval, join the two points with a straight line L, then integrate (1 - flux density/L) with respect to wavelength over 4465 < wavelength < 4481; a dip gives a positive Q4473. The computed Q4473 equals -2.20 angstroms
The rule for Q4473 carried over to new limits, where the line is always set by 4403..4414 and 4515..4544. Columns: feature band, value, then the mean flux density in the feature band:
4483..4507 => -0.8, 23.6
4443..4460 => 0.0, 22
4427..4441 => -0.6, 22.7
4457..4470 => 0.4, 21.6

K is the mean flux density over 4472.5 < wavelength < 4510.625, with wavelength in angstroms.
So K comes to 24.4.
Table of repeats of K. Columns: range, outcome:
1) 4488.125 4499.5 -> 22.5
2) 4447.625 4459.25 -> 21.3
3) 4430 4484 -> 23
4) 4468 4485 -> 25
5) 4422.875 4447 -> 22.8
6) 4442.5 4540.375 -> 23.3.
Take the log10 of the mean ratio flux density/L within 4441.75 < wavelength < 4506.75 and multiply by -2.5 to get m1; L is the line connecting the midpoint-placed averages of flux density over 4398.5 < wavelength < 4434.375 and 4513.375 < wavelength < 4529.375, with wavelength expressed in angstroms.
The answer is -0.05 mag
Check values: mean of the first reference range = 21.4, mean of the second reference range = 22.9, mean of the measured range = 23.3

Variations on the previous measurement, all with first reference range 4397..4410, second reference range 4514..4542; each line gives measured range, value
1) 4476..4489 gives -0.096 mag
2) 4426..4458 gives -0.074 mag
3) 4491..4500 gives 0.007 mag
